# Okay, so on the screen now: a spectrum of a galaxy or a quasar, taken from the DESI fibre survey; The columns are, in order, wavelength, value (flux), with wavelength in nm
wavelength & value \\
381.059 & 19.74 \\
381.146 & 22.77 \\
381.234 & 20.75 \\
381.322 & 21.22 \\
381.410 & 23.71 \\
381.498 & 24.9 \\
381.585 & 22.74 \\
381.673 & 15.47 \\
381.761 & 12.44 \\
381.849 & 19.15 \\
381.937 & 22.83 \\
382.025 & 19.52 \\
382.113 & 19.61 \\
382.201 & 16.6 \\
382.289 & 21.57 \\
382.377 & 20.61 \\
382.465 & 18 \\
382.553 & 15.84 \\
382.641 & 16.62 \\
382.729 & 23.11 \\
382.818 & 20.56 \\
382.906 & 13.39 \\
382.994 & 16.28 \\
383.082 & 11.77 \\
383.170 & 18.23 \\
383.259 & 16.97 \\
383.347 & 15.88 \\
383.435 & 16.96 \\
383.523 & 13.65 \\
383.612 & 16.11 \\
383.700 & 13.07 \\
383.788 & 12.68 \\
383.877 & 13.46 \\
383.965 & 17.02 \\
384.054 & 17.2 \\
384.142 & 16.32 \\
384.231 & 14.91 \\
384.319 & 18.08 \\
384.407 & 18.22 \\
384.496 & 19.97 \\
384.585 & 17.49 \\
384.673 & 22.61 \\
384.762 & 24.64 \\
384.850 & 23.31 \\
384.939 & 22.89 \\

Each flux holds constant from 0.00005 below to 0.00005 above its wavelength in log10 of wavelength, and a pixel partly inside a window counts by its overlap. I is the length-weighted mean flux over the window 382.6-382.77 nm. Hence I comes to 19.9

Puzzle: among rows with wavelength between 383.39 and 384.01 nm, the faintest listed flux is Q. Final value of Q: 12.68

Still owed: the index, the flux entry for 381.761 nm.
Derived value 12.44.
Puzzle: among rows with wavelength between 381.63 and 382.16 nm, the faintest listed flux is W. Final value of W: 12.44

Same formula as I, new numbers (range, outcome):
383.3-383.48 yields 16.5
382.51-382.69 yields 16.4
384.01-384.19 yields 16.7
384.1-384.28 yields 15.7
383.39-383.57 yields 15.3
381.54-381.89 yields 17.5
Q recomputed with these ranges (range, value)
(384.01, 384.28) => 14.91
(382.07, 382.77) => 15.84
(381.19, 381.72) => 15.47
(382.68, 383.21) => 11.77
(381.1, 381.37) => 20.75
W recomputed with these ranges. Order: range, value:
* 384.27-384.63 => 17.49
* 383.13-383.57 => 13.65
